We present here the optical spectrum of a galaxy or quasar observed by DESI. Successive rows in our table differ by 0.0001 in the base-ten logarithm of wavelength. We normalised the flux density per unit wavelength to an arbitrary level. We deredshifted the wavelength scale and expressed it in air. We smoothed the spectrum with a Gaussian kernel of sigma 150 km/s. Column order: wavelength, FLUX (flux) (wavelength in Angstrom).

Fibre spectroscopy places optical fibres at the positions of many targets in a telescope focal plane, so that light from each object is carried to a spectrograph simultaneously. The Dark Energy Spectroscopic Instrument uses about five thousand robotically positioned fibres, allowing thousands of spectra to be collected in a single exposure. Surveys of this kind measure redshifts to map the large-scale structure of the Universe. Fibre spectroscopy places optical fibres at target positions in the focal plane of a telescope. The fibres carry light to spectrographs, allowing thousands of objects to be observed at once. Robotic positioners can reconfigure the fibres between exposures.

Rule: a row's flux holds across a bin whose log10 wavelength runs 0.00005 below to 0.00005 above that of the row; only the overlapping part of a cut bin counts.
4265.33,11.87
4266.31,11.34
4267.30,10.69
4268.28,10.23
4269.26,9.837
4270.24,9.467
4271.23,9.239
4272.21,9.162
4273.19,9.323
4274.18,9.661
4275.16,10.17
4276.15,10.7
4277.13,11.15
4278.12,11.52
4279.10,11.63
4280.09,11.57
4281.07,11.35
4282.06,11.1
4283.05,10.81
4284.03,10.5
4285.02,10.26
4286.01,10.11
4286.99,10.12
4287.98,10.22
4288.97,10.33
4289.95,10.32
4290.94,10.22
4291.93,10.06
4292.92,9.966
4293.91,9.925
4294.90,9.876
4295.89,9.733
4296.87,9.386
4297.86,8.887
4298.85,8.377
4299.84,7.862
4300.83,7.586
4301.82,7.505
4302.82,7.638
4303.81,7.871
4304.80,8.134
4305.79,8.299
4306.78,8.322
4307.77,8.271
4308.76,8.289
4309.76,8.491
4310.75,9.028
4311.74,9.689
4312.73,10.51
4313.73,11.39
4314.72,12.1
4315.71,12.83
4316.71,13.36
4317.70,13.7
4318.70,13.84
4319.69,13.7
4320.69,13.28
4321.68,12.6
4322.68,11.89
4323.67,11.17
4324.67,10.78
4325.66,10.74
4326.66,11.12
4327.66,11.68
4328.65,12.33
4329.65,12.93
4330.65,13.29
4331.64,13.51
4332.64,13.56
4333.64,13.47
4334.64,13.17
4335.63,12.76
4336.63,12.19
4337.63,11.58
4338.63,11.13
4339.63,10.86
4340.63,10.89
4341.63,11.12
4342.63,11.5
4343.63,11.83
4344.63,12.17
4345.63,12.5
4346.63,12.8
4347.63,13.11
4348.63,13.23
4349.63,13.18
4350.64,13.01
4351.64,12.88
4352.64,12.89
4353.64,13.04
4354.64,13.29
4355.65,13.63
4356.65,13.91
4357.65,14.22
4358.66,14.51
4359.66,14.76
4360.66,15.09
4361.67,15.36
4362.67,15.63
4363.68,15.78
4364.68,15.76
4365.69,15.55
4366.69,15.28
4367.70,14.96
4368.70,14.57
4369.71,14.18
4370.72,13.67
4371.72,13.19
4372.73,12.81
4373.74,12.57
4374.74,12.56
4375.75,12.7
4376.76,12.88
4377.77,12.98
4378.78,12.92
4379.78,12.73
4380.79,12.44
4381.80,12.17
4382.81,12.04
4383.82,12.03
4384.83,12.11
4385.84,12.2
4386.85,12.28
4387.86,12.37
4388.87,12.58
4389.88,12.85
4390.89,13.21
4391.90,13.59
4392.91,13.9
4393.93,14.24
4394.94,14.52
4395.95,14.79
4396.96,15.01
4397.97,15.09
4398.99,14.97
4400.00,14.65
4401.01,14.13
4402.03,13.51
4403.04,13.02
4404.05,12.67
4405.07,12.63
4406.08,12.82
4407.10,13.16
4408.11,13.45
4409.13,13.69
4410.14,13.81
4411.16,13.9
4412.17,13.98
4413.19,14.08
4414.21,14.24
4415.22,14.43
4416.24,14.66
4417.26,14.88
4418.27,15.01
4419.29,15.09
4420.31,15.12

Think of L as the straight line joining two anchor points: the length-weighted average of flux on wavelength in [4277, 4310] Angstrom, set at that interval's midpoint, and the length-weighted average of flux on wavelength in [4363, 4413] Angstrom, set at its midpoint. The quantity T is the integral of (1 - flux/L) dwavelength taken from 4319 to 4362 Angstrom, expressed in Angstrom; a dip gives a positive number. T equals -4.3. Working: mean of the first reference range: 9.57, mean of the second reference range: 13.5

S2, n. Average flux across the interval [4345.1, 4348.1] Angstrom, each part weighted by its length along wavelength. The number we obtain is 12.8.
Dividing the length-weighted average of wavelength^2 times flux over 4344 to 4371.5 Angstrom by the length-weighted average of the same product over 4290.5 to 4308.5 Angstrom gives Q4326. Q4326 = 1.6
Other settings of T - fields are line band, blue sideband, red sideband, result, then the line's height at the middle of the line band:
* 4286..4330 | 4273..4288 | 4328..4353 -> 4.6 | 11.5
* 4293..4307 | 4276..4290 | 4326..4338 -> 3.5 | 11.4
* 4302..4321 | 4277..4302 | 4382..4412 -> 0.7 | 10.7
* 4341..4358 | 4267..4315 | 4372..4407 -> -1.5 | 11.8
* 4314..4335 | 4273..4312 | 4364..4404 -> -3.1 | 11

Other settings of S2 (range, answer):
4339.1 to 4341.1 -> 10.9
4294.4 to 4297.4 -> 9.68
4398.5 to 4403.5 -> 14.1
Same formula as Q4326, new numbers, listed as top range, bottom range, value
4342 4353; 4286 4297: 1.29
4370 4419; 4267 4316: 1.44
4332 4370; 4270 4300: 1.37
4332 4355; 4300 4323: 1.22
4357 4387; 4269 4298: 1.39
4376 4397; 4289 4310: 1.53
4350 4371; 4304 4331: 1.32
